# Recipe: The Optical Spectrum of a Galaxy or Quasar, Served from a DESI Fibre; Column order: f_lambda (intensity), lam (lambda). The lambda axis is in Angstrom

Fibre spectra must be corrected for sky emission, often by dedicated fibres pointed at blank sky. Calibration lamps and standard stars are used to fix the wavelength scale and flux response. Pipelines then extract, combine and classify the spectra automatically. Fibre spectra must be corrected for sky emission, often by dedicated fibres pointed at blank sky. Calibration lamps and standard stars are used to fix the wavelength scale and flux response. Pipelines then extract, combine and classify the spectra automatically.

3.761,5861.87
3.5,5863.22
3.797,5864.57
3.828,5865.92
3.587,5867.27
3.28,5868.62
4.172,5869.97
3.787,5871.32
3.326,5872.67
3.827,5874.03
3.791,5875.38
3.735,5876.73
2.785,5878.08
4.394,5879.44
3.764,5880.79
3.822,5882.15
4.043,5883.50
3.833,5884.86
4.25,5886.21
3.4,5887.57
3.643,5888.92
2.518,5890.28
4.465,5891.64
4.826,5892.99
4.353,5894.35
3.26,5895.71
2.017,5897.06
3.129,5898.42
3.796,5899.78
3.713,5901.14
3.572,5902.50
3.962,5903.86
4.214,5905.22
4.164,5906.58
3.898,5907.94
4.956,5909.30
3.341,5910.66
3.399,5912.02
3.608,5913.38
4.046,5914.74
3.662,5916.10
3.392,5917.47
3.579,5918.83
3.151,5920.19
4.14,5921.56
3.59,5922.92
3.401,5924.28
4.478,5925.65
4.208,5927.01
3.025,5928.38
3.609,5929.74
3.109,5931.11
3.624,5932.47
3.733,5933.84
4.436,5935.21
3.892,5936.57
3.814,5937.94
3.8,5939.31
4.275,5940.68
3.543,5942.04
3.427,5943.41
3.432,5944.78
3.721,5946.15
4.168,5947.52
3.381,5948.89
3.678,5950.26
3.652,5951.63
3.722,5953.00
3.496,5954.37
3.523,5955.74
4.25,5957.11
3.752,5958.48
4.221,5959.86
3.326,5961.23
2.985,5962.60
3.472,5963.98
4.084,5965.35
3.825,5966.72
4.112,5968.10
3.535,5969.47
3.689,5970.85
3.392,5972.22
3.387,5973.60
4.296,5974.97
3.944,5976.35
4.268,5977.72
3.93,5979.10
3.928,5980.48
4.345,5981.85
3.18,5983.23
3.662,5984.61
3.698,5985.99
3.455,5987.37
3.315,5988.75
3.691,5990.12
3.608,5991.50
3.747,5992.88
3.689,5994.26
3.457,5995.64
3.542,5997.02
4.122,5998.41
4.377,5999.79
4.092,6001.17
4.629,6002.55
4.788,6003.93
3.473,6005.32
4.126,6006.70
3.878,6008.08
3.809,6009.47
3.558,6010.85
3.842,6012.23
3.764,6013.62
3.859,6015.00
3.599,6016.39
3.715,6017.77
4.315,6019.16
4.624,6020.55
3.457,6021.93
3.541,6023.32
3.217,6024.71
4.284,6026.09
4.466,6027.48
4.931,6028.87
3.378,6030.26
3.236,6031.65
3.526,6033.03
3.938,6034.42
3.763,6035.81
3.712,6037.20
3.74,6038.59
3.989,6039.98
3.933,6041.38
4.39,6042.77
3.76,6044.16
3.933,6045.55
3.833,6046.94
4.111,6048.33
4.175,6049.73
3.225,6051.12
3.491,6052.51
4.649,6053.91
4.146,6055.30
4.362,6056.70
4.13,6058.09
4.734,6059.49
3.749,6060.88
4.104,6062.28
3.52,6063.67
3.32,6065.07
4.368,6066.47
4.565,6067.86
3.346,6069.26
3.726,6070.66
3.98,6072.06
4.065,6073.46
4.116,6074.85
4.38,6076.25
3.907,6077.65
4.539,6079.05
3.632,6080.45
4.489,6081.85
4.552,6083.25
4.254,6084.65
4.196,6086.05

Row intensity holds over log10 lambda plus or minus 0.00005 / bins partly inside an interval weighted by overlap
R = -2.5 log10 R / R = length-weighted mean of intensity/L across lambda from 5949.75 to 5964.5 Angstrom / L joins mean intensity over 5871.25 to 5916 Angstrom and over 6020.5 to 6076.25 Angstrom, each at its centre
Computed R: 0.05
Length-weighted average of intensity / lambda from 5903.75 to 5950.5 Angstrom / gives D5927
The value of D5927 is 3.77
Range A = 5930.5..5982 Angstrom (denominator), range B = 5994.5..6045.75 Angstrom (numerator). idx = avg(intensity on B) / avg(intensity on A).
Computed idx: 1.04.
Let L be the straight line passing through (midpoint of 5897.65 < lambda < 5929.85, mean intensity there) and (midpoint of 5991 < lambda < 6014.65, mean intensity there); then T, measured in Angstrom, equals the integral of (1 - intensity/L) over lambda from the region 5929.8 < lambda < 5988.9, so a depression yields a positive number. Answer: 1.5 Angstrom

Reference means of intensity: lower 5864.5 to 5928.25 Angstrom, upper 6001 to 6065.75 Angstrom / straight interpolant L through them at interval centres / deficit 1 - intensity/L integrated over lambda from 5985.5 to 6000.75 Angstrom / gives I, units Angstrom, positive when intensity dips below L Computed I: 0.7 Angstrom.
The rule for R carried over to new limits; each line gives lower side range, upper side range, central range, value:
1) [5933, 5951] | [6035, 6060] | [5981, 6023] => 0.02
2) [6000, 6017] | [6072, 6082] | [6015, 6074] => 0.03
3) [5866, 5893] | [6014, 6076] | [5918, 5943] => 0.02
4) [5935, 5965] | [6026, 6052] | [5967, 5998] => 0.02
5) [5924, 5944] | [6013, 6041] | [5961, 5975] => 0.05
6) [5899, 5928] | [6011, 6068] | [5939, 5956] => 0.05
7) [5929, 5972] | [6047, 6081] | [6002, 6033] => -0.01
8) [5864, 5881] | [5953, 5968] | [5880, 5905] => 0.00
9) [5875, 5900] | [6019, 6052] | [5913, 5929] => 0.01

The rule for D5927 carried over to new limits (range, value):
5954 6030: 3.84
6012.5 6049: 3.88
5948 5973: 3.67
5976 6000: 3.76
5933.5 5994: 3.75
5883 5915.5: 3.77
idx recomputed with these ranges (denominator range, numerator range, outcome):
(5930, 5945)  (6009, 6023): 1.03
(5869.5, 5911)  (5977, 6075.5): 1.04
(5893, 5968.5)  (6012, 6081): 1.06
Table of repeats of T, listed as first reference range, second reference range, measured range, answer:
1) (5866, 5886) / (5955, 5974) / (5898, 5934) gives -0.1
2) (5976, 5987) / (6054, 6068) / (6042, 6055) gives 0.3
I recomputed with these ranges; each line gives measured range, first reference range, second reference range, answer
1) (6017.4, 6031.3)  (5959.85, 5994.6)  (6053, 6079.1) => -0.27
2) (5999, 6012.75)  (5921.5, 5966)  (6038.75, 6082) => -0.66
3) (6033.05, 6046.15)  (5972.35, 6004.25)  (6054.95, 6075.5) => 0.25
